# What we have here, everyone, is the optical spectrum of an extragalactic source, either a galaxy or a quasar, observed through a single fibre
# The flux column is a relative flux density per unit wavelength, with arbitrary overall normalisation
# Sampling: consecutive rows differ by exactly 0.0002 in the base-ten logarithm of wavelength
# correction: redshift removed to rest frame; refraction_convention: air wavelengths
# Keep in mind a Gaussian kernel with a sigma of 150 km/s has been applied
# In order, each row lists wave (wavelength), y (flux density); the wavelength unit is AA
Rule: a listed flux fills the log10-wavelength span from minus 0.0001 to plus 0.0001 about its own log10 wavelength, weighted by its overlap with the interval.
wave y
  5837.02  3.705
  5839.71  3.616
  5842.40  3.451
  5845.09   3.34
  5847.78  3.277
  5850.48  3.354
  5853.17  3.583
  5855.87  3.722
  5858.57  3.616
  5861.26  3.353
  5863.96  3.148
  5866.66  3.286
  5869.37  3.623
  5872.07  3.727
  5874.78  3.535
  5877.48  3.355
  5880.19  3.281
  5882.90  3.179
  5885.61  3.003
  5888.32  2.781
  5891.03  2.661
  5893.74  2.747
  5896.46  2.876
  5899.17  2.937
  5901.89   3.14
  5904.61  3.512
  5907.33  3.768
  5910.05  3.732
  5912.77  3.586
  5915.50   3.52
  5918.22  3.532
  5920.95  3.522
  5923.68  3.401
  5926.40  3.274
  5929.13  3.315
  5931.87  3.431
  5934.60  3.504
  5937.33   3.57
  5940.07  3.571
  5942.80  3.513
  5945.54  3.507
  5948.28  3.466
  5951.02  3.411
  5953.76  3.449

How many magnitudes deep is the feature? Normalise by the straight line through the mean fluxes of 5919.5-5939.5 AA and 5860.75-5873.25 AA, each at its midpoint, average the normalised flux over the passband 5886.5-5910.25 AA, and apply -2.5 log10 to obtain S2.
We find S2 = 0.11 mag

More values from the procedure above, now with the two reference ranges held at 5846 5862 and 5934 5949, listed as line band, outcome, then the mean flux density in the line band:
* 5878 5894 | 0.18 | 2.98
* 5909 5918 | -0.03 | 3.6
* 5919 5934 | 0.04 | 3.4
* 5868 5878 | -0.02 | 3.58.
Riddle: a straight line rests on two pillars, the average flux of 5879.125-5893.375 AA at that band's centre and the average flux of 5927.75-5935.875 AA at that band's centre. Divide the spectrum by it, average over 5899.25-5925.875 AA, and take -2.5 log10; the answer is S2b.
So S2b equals -0.09 mag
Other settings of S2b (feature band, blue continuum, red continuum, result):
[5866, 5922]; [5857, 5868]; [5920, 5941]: 0.033 mag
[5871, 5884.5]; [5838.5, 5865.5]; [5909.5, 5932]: 0.017 mag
